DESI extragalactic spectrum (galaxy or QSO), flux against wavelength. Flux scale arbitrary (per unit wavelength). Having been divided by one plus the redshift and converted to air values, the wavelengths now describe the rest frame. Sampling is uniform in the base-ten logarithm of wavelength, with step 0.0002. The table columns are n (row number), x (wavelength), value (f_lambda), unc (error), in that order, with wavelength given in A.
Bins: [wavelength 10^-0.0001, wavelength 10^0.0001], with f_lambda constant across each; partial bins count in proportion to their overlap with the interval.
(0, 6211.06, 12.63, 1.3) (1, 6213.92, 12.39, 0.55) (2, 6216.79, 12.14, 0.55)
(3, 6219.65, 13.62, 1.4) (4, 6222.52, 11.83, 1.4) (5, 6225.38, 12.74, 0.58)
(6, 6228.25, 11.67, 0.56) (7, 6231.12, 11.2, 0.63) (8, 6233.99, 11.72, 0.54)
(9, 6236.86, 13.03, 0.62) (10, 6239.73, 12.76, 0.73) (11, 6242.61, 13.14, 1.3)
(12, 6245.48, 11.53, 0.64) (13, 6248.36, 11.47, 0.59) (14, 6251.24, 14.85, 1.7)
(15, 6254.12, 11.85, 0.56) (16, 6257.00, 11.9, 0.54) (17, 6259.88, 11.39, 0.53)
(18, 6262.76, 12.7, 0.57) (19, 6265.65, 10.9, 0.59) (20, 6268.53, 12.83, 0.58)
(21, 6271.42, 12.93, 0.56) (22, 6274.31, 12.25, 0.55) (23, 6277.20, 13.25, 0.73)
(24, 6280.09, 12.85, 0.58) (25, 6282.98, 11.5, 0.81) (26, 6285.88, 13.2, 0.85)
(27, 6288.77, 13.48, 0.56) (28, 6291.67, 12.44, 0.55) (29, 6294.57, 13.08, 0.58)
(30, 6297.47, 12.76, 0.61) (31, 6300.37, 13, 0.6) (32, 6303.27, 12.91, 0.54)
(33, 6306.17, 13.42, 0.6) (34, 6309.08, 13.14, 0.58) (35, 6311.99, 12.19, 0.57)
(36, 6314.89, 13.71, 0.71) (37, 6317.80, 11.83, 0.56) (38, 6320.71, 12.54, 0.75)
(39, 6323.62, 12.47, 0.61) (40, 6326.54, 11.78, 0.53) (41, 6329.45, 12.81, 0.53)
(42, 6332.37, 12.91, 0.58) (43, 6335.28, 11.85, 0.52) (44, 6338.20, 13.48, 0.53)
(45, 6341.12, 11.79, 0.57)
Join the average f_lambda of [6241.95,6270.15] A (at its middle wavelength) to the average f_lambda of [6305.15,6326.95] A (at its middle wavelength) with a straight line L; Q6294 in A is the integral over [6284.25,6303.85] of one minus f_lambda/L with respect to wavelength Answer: -0.74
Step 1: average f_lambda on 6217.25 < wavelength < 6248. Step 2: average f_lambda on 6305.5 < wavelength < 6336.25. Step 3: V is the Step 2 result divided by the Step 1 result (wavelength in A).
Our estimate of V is 1.0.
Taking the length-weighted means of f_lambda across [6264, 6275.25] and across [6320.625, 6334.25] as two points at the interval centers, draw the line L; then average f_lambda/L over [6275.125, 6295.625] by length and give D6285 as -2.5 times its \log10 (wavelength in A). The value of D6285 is -0.044 mag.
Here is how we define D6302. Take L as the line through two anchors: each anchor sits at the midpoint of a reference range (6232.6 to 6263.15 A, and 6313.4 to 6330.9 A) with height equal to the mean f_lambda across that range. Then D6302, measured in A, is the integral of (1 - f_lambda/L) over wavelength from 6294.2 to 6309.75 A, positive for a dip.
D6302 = -0.69 A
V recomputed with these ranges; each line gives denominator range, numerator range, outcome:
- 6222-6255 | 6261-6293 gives 1.02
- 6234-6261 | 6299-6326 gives 1.03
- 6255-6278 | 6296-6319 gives 1.05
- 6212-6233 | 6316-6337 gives 1.01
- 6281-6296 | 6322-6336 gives 0.97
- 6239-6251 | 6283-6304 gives 1.03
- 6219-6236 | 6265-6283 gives 1.03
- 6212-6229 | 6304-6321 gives 1.03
